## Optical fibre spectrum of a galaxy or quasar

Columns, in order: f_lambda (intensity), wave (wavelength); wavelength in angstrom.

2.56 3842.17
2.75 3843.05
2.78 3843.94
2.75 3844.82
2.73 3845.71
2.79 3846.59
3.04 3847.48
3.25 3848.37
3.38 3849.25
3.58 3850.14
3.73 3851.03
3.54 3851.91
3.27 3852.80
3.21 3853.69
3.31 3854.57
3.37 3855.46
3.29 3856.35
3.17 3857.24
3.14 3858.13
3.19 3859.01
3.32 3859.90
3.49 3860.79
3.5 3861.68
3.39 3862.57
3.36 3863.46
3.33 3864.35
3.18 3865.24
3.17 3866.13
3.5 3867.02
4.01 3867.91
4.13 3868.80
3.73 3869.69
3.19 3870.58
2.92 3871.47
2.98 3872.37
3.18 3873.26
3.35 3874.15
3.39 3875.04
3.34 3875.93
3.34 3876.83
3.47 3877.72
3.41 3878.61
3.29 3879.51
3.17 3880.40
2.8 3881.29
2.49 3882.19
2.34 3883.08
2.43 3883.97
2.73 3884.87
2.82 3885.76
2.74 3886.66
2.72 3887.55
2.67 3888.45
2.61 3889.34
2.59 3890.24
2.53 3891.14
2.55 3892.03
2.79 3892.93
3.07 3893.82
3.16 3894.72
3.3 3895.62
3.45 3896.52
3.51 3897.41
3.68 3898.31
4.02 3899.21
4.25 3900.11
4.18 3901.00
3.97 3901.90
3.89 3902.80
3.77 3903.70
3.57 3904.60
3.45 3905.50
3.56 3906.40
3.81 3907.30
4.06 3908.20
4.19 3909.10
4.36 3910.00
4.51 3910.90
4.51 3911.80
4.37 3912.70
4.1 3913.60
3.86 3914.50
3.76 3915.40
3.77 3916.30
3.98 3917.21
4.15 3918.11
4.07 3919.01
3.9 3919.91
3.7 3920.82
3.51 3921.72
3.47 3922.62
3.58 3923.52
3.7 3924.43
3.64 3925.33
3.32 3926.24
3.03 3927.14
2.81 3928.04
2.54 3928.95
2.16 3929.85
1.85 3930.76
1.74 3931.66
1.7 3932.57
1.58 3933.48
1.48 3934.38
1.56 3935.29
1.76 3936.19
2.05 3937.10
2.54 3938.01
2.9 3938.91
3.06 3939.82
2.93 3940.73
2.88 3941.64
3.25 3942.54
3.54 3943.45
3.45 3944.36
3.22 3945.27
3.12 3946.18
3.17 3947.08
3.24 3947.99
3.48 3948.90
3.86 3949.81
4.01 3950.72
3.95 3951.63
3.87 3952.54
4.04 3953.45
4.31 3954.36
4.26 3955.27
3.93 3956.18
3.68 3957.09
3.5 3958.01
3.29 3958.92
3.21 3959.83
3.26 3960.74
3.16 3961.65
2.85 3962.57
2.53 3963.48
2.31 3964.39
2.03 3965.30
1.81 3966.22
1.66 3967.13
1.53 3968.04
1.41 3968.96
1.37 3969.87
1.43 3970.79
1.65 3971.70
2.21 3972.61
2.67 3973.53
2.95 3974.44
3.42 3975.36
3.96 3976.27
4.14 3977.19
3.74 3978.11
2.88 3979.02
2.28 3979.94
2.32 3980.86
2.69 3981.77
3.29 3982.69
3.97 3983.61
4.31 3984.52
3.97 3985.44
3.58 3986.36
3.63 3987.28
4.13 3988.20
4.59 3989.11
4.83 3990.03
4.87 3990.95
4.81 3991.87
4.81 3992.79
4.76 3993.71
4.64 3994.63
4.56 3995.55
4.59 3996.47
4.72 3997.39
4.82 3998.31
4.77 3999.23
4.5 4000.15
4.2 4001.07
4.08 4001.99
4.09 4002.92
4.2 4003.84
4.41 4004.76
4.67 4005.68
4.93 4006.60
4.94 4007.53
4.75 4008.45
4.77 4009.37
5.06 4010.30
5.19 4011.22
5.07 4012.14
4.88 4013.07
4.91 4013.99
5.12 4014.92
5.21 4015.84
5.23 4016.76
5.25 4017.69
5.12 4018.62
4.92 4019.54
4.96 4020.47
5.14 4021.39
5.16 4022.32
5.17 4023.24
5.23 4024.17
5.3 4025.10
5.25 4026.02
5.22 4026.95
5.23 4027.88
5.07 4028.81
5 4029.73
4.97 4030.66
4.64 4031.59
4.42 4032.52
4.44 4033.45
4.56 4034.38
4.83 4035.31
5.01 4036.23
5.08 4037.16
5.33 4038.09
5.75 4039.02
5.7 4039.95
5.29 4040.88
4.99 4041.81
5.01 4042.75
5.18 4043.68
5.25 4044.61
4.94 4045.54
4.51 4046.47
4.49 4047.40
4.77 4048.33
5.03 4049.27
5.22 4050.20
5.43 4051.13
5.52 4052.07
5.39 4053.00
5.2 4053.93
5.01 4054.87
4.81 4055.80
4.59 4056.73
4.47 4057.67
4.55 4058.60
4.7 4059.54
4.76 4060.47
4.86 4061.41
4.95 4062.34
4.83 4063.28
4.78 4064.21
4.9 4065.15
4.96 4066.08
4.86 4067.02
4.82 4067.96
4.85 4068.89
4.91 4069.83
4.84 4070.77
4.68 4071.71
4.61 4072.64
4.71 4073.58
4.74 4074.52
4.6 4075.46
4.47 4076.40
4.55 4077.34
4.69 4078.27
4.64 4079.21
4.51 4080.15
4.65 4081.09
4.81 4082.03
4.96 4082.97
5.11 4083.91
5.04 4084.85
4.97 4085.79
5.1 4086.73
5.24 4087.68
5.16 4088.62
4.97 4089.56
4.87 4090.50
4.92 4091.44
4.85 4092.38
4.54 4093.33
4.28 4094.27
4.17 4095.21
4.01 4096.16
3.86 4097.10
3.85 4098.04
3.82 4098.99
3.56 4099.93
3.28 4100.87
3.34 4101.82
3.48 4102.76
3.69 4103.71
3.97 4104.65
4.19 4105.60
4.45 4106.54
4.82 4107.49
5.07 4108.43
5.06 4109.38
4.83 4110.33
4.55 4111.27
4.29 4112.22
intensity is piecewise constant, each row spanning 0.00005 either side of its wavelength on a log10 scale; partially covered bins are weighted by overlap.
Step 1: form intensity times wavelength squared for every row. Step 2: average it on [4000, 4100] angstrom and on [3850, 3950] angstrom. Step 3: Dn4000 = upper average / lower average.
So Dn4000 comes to 1.61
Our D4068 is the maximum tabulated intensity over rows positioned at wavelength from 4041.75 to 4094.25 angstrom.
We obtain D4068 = 5.52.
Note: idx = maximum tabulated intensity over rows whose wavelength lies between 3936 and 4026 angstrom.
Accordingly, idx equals 5.3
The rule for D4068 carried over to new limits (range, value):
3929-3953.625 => 4.04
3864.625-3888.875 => 4.13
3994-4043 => 5.75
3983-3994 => 4.87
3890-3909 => 4.25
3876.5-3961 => 4.51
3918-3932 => 4.15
